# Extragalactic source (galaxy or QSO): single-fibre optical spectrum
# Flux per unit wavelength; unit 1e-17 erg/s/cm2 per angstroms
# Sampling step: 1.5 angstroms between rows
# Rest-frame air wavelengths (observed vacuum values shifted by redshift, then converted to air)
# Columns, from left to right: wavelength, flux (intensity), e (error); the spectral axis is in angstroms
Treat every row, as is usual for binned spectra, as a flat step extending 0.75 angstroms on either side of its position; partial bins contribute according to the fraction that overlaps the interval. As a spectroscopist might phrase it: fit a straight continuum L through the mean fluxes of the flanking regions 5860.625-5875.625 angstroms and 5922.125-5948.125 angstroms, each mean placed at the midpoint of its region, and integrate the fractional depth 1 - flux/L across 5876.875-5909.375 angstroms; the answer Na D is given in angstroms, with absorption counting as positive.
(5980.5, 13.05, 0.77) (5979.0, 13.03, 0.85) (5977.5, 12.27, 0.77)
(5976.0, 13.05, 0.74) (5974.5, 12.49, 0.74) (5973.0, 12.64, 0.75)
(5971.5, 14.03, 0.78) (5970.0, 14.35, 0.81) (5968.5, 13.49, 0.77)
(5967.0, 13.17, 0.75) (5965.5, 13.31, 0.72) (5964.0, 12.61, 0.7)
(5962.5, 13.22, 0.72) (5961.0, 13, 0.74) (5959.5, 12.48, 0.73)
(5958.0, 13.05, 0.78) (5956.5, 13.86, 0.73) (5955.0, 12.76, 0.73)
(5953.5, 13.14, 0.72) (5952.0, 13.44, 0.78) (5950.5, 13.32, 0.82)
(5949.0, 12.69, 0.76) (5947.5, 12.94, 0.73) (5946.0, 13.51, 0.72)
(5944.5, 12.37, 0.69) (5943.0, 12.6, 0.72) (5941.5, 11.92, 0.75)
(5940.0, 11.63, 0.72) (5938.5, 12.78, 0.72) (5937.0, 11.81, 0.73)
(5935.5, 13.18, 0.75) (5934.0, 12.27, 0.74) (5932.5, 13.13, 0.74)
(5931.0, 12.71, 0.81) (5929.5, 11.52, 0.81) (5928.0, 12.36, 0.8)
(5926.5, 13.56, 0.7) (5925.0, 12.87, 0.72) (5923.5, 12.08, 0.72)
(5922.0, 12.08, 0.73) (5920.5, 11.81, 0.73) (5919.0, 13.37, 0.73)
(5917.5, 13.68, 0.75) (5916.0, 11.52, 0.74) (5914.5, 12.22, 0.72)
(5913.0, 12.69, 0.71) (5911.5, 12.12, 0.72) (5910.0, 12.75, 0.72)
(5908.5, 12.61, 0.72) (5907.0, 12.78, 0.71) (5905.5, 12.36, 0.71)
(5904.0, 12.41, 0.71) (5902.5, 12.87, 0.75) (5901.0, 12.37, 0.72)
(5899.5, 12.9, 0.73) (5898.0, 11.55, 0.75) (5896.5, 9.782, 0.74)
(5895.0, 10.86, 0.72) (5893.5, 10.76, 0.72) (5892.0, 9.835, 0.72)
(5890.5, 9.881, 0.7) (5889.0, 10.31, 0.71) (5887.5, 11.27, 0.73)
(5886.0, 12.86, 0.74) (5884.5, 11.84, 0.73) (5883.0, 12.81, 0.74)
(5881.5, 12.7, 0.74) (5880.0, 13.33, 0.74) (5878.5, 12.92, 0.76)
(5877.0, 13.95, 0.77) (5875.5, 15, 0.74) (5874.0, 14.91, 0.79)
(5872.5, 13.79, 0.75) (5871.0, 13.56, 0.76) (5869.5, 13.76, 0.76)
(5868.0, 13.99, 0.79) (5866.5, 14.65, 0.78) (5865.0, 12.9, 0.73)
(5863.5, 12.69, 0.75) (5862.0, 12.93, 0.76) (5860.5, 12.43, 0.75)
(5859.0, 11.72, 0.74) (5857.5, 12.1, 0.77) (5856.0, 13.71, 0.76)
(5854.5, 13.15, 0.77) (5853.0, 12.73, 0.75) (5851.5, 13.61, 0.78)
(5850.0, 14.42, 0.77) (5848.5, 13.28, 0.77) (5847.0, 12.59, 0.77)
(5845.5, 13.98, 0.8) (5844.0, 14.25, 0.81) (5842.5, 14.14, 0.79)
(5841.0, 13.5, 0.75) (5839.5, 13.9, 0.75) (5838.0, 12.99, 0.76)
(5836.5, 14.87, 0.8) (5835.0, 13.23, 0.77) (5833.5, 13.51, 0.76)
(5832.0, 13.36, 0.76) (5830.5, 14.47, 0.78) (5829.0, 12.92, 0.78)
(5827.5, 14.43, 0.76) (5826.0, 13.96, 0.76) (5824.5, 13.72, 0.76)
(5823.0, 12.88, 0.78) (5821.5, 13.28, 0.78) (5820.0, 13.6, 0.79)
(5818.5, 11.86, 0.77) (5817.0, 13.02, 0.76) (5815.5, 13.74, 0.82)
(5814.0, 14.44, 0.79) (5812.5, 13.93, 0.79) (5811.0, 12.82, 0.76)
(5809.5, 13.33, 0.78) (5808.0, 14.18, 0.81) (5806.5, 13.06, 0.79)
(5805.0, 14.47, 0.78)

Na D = 3.3 angstroms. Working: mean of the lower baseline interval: 13.7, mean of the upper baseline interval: 12.5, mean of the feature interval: 11.9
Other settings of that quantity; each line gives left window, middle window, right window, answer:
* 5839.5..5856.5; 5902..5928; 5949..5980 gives 1.47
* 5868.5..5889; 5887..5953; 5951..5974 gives 4.92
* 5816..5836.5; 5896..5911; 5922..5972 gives 0.92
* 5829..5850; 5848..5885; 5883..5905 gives -2.23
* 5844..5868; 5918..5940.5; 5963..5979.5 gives 1.12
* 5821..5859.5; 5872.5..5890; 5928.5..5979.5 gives 0.50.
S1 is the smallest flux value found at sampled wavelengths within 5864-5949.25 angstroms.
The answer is 9.782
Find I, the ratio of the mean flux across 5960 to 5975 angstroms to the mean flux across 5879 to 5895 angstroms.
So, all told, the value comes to 1.1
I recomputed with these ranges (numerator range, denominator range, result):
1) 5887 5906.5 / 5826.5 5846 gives 0.82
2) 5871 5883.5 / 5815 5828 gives 1.02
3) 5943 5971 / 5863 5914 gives 1.05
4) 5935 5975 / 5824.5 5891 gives 0.98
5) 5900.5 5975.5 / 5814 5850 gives 0.94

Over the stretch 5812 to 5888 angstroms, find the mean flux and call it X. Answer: 13.4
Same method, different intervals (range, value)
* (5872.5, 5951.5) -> 12.4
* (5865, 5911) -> 12.5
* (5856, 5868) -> 12.9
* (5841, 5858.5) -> 13.4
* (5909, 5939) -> 12.5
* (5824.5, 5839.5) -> 13.8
